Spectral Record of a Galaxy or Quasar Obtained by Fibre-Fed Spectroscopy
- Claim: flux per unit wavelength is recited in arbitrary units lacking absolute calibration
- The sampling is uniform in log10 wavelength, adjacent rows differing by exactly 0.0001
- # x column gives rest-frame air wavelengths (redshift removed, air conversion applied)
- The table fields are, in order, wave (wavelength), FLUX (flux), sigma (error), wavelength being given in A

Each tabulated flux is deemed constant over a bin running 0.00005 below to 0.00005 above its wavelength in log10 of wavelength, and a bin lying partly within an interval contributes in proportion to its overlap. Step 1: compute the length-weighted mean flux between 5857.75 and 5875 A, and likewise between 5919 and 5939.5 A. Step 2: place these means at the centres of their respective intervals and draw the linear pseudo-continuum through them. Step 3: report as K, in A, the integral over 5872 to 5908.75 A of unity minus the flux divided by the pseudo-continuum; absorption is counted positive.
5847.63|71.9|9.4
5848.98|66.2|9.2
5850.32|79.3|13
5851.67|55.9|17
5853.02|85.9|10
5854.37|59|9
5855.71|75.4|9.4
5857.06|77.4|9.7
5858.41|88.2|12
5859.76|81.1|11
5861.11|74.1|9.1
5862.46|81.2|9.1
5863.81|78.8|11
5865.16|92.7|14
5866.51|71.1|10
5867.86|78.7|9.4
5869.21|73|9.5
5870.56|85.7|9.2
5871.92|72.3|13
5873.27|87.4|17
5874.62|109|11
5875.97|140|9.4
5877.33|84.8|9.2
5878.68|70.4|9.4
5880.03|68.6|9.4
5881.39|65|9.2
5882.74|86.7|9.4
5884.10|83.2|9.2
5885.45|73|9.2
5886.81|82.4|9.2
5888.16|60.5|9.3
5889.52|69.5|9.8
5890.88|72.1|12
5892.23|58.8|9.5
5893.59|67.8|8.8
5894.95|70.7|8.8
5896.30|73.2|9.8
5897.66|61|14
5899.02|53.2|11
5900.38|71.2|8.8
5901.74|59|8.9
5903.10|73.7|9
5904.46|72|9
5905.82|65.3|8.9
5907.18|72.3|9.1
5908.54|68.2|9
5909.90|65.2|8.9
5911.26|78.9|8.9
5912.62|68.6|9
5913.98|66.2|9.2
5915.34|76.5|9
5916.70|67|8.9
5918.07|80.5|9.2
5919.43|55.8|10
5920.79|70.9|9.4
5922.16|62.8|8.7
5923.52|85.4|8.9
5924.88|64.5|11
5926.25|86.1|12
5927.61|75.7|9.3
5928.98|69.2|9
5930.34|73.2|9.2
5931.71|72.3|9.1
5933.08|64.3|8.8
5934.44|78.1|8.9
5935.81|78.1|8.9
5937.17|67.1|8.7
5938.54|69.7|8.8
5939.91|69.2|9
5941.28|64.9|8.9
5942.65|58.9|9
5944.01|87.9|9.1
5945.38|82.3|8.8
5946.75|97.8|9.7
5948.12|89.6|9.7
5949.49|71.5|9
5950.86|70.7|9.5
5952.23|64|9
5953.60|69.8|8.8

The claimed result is 1.6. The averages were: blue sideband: 82.1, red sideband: 71.7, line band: 74.8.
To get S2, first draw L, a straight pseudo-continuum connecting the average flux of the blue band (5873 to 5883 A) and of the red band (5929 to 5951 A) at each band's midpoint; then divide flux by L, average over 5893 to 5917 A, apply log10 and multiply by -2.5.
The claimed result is 0.21 mag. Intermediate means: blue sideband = 89.2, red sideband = 74.7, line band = 68.4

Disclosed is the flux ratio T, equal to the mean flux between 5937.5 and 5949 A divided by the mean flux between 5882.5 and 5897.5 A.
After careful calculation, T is 1.1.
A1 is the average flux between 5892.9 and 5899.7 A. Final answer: 65.1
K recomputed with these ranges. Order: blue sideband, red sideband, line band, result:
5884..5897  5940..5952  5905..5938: 1.3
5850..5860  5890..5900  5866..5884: -3.6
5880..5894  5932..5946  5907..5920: 0.4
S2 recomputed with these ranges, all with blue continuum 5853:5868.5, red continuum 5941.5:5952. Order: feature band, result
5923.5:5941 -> 0.08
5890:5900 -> 0.20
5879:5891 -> 0.07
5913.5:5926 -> 0.12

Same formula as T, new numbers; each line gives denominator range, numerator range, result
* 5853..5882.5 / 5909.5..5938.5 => 0.88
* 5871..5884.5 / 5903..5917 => 0.81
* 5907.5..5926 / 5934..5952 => 1.07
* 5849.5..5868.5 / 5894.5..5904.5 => 0.86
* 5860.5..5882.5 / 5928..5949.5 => 0.90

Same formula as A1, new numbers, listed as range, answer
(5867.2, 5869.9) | 76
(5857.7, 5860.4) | 84.5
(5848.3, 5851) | 72.7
